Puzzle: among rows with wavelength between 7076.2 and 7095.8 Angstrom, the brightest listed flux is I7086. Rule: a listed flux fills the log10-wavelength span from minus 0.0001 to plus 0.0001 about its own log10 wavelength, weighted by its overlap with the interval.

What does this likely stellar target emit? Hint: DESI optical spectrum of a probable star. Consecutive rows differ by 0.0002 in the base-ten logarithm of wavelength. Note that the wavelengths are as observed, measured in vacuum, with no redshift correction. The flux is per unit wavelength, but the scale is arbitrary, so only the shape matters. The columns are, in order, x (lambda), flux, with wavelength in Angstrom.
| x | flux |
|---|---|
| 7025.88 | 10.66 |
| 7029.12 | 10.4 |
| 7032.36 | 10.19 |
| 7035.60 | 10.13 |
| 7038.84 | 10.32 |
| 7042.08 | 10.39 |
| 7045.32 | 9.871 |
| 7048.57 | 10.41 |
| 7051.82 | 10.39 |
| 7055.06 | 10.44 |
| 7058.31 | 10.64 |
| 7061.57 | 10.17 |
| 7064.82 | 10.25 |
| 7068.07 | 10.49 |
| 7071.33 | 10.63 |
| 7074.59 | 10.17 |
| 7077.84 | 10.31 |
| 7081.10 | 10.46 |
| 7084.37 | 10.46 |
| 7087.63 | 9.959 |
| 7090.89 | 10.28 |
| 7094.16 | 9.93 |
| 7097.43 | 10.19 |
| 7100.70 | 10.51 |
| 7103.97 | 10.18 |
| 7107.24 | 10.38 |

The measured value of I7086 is 10.46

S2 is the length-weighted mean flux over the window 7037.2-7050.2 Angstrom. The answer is 10.2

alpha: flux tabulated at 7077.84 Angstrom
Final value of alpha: 10.31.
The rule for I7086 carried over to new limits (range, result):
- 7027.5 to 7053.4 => 10.41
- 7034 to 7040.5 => 10.32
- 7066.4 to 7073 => 10.63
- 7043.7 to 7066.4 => 10.64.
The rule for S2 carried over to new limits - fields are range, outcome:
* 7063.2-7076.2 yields 10.4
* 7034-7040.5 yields 10.2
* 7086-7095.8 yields 10.1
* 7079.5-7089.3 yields 10.3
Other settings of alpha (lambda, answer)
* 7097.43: 10.19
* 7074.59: 10.17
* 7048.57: 10.41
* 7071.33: 10.63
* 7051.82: 10.39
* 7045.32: 9.871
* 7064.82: 10.25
